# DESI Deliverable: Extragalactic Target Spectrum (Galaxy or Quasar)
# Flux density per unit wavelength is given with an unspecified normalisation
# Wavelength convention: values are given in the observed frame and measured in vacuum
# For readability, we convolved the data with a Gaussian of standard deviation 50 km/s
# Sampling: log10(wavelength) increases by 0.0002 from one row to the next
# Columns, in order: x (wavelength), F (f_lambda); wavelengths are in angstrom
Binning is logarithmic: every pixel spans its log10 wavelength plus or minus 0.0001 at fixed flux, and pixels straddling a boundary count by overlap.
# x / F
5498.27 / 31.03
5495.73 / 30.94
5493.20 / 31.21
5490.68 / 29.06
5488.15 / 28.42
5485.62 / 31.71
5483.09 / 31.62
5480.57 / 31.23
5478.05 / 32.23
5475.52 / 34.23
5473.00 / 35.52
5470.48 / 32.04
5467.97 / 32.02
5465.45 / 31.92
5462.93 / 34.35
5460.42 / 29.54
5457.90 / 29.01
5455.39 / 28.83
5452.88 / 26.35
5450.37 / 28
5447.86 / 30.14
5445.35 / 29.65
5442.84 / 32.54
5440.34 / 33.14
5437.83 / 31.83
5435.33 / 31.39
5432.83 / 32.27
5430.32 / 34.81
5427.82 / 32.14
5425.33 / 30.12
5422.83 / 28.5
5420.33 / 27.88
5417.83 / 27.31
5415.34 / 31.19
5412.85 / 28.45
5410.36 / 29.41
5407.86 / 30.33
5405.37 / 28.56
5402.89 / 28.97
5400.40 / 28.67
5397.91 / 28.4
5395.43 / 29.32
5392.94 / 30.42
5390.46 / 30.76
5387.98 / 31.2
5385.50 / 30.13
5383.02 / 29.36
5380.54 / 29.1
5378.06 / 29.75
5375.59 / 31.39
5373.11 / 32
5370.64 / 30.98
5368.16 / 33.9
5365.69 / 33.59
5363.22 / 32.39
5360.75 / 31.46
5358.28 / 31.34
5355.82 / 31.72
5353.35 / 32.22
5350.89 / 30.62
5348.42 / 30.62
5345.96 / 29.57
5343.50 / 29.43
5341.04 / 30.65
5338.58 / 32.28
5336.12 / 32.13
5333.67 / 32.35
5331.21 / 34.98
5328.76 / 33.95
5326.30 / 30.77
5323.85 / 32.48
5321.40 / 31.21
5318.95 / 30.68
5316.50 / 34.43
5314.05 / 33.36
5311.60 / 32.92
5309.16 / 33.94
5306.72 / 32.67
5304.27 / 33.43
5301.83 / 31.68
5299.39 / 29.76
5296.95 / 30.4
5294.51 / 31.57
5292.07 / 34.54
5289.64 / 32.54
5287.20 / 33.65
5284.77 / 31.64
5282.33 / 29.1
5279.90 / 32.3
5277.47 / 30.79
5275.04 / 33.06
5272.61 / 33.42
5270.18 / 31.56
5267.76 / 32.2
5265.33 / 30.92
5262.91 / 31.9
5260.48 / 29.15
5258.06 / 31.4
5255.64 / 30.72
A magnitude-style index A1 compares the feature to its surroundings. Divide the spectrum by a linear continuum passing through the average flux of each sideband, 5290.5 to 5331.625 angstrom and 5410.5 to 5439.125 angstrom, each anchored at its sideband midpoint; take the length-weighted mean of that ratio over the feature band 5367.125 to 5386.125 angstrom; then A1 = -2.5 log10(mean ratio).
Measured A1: 0.019 mag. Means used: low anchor 32.5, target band 30.8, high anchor 30.5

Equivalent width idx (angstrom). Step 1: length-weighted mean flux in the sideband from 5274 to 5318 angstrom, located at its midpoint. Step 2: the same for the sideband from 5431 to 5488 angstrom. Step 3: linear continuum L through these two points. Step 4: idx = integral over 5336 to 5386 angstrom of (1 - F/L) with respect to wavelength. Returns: 1.2 angstrom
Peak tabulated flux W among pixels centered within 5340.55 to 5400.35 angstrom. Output 33.9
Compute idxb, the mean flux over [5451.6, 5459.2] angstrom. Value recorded 28.1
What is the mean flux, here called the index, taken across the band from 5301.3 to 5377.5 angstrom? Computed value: 32.1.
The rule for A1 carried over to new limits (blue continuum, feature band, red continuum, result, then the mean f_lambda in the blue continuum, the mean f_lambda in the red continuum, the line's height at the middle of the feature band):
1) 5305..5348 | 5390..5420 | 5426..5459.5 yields 0.071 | 32.2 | 30.8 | 31.2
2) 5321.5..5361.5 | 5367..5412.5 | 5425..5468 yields 0.044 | 31.7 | 31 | 31.3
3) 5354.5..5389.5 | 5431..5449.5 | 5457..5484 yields 0.012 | 31.3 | 32.2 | 31.9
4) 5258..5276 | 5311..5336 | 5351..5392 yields -0.040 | 31.7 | 31.3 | 31.5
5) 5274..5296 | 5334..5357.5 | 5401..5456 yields 0.005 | 32.1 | 30.1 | 31.2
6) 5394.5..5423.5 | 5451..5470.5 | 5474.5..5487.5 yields 0.028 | 28.9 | 32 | 31.1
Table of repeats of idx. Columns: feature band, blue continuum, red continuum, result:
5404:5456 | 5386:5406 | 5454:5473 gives 0.6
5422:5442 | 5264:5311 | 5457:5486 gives 0.2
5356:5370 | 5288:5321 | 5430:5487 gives -0.2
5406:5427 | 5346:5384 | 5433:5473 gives 1.3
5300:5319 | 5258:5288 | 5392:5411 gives -1.2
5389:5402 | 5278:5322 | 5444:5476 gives 0.8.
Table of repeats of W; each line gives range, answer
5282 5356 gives 34.98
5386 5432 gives 34.81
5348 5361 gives 32.22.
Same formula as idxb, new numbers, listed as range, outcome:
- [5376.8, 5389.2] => 29.9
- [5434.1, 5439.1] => 31.6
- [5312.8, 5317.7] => 33.8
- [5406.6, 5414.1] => 29.4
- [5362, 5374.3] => 32.6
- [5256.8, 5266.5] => 30.8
